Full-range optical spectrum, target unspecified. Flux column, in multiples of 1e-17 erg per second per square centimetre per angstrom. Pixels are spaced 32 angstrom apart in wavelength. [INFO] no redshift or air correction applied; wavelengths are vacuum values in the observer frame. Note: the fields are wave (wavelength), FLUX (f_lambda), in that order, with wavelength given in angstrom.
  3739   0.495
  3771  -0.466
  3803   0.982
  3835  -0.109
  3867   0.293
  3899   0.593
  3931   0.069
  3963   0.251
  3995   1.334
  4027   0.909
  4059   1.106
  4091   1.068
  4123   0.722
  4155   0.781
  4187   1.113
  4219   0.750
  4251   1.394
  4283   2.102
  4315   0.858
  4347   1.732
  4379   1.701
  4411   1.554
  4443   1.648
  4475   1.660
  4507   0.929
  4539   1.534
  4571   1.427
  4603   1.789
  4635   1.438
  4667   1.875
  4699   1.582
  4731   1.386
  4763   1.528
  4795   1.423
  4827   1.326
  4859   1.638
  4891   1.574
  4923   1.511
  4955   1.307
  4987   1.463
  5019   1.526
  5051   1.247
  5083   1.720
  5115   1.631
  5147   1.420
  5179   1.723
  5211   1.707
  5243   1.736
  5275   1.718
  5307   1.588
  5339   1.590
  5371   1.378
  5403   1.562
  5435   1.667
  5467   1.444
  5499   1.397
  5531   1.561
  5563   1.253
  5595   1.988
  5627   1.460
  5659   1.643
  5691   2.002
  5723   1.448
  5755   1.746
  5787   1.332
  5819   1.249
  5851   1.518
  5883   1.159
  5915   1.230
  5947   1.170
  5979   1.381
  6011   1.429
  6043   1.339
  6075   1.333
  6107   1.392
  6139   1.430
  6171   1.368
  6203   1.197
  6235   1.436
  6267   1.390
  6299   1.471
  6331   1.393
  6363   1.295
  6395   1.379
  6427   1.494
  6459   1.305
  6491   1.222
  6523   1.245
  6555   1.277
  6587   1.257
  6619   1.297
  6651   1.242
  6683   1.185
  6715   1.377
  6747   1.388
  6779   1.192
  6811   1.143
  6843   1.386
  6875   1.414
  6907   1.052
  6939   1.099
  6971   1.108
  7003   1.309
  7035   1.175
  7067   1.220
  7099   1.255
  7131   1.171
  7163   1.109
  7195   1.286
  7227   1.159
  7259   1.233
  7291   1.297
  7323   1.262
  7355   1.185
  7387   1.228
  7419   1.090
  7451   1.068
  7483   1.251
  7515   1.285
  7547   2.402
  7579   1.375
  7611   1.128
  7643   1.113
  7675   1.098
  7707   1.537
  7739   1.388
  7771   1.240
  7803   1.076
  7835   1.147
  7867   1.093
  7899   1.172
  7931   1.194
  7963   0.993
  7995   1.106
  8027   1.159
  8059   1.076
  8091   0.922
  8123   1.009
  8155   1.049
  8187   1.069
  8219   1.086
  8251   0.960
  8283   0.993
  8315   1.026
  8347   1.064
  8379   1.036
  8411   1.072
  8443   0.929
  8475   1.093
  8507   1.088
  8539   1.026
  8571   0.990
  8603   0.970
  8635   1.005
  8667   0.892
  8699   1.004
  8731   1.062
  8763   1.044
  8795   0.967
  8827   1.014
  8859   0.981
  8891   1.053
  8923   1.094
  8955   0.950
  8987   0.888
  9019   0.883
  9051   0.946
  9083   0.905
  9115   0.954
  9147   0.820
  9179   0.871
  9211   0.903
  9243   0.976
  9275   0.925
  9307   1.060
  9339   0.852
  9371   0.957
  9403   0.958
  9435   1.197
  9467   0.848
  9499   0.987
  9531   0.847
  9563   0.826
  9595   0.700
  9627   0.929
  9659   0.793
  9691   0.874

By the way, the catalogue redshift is 0.15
